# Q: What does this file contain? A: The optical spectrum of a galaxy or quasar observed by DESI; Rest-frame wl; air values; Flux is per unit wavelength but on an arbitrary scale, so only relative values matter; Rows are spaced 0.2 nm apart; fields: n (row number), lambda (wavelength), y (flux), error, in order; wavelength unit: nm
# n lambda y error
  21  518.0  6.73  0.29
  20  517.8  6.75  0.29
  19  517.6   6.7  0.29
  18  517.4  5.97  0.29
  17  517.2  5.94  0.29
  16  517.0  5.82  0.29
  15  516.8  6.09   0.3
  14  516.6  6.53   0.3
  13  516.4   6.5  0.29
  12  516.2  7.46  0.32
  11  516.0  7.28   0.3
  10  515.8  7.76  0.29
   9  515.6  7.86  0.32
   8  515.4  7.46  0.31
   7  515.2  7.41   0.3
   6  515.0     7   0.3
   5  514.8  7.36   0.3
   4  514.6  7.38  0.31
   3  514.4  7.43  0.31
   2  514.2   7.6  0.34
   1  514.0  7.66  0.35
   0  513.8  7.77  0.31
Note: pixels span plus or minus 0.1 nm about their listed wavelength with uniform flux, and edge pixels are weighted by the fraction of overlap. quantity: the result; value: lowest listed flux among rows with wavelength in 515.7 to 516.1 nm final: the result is 7.28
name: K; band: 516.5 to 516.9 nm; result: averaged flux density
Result 6.31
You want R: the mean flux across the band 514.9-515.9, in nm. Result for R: 7.5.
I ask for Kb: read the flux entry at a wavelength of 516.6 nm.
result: 6.53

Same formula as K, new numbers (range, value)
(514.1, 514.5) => 7.51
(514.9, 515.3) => 7.21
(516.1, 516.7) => 6.83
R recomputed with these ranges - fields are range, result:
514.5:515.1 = 7.25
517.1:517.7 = 6.2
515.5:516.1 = 7.63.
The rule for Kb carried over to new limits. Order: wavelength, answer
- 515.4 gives 7.46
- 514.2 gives 7.6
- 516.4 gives 6.5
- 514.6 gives 7.38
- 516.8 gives 6.09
